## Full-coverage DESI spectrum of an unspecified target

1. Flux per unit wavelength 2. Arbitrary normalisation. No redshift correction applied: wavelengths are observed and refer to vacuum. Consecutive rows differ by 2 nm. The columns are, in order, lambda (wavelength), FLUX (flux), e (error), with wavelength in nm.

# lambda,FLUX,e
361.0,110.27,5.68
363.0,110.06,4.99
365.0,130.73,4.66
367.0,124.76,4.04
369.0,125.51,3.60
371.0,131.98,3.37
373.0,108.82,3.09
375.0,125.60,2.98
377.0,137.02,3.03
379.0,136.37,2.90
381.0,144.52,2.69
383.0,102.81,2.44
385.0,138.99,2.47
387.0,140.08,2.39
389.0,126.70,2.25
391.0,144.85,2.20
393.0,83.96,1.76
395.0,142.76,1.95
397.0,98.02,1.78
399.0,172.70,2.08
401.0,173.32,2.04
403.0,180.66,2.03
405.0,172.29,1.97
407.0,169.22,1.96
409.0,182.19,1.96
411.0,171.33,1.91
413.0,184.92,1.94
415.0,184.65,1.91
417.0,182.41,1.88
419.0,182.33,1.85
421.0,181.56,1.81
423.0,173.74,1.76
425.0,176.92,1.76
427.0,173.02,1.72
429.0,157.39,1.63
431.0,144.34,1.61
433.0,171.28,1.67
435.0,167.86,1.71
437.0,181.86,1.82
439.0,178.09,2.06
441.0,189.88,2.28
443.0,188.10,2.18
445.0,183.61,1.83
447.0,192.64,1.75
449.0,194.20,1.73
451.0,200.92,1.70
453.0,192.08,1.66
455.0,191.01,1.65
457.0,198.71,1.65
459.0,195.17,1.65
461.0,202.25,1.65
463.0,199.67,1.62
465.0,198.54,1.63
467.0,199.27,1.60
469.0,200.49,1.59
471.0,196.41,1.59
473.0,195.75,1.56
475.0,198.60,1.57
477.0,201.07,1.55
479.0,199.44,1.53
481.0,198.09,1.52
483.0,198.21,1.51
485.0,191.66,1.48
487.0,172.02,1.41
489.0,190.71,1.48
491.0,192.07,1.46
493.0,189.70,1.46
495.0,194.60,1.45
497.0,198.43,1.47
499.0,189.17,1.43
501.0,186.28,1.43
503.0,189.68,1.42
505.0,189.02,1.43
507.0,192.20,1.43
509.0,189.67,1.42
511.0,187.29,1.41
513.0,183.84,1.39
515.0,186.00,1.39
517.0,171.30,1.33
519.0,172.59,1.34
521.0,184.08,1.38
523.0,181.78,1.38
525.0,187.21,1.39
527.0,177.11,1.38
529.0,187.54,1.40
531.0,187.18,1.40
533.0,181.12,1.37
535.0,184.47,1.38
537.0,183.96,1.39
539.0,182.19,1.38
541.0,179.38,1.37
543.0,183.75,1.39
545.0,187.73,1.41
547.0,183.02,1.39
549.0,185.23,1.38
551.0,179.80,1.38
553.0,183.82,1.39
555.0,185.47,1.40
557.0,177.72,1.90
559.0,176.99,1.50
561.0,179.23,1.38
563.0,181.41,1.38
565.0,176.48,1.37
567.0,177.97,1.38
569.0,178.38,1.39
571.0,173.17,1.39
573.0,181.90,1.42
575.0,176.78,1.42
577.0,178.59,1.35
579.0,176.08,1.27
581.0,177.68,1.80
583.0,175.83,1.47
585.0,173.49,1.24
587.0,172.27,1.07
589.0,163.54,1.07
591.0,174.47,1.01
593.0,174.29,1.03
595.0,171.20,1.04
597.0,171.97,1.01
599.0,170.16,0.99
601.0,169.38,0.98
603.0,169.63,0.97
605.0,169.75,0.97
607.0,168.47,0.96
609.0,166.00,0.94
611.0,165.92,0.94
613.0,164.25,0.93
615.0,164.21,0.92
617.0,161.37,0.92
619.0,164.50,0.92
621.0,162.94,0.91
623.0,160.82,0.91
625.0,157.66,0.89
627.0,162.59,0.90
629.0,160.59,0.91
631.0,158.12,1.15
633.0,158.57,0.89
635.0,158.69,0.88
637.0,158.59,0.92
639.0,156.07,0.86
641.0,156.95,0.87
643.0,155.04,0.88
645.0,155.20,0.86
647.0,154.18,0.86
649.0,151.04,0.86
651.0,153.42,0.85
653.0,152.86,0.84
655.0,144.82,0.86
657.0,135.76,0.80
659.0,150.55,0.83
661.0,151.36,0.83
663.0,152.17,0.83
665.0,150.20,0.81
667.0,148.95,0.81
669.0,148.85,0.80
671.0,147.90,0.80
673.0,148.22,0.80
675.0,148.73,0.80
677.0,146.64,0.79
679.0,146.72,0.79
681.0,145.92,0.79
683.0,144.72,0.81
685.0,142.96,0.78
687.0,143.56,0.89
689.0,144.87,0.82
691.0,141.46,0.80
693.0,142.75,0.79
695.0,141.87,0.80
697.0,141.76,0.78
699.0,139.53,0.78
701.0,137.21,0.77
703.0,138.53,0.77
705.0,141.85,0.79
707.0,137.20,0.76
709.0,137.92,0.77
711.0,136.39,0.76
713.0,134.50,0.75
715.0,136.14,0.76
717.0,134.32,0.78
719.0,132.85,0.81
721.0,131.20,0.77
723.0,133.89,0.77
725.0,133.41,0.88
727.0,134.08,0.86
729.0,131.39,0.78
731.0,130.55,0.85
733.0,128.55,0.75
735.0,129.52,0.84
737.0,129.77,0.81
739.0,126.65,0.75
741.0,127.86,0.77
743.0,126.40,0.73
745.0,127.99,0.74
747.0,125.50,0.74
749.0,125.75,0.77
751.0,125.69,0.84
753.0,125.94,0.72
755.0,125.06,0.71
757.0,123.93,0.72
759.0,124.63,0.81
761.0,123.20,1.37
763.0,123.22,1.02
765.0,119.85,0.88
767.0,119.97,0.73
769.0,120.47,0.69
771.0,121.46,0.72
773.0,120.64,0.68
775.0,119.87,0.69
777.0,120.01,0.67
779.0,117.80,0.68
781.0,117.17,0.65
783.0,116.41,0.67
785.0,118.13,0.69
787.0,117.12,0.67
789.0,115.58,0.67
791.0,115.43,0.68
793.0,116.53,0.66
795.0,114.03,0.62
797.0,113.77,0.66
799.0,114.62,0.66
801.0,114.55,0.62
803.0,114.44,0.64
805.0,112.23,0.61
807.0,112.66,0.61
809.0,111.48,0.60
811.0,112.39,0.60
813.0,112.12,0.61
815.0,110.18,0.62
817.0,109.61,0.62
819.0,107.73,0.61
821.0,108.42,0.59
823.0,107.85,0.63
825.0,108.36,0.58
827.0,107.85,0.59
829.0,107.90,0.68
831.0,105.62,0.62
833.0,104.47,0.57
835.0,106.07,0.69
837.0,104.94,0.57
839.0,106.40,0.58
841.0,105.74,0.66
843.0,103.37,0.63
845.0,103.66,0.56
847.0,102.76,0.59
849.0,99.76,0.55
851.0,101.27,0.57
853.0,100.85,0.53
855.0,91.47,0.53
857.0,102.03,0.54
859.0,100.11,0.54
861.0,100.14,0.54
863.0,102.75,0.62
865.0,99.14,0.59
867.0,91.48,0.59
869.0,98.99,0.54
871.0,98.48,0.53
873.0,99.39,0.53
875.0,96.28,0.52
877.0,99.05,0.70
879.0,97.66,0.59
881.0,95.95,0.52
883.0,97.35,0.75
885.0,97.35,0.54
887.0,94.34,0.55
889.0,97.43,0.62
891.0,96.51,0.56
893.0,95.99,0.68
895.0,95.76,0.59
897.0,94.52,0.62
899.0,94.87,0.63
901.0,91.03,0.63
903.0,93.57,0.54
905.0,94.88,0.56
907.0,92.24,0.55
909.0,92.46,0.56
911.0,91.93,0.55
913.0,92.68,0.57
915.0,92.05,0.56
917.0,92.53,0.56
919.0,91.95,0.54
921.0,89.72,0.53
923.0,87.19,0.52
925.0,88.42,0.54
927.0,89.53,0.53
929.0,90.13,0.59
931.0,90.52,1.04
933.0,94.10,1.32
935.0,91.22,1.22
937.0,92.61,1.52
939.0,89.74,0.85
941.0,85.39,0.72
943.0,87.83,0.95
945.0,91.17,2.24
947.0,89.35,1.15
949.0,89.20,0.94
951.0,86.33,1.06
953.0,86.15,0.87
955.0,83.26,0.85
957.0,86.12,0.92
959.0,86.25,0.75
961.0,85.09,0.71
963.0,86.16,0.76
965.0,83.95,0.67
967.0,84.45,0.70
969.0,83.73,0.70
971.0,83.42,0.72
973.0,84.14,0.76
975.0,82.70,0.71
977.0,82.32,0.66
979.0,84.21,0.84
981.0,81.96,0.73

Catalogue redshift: 0.000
